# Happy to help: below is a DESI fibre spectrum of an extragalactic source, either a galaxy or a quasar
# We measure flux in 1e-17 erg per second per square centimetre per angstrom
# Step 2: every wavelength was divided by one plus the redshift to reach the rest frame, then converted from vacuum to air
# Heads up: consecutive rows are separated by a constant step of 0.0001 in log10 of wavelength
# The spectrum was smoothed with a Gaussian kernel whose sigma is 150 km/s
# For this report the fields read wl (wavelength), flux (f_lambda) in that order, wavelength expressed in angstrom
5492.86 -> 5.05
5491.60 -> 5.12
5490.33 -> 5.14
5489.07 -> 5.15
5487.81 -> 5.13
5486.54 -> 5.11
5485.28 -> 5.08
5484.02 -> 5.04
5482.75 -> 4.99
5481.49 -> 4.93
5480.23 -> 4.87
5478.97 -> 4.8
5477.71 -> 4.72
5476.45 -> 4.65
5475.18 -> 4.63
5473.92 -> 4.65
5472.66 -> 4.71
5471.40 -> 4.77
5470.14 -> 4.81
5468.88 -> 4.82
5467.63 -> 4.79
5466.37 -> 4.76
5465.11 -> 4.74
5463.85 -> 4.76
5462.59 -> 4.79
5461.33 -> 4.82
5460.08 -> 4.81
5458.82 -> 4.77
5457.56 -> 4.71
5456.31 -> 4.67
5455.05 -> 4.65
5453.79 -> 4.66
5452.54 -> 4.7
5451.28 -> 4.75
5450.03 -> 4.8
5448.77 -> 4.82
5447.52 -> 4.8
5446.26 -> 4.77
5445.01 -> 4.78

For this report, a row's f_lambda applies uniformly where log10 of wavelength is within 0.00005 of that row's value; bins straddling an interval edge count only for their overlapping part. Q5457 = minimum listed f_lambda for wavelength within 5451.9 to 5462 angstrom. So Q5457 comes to 4.65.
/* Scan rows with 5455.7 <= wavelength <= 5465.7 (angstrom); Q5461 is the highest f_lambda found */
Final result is 4.82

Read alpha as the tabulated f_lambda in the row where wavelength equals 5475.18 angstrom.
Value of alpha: 4.63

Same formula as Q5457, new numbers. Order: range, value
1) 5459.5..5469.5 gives 4.74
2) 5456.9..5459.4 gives 4.71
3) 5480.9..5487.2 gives 4.93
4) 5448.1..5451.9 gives 4.75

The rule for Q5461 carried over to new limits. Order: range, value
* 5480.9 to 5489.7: 5.15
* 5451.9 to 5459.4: 4.77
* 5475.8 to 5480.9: 4.87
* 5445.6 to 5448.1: 4.8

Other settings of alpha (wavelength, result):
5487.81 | 5.13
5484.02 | 5.04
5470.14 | 4.81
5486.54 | 5.11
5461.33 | 4.82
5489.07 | 5.15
